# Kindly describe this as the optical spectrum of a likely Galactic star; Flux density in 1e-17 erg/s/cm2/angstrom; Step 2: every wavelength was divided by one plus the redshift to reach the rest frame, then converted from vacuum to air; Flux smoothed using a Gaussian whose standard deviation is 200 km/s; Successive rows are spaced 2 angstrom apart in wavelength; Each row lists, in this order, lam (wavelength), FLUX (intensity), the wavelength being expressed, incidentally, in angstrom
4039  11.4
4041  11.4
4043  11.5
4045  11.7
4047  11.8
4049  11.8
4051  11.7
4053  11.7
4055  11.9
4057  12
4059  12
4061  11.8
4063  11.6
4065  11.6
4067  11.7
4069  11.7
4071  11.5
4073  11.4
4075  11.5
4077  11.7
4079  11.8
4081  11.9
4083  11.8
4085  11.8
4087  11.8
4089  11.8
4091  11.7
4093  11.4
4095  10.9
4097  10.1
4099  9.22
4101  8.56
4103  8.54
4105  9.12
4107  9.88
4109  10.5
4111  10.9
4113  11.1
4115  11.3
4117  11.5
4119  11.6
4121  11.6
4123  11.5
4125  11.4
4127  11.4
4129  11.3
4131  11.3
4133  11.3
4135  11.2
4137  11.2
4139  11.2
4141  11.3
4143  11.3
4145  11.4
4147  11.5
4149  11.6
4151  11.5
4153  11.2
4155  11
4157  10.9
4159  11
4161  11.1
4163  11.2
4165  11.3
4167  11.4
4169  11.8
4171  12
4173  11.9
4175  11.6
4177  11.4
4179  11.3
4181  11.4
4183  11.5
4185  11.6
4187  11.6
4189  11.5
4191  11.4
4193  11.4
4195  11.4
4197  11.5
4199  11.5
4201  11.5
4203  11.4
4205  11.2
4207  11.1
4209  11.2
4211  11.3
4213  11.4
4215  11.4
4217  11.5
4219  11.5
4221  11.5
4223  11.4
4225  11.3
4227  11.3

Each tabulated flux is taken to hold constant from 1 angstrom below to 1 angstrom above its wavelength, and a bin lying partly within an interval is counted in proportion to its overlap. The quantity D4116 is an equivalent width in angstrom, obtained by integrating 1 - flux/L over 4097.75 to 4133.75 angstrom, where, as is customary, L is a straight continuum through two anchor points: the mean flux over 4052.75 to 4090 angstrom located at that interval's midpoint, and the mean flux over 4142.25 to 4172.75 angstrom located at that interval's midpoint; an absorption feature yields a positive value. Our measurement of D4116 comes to 2.7 angstrom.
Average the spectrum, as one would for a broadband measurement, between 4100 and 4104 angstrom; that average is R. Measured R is 8.55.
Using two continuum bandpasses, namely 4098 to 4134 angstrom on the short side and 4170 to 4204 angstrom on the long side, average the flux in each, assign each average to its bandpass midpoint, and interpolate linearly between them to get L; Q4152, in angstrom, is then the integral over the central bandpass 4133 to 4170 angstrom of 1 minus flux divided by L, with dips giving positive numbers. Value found -0.6 angstrom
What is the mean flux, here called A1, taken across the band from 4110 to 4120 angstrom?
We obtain 11.3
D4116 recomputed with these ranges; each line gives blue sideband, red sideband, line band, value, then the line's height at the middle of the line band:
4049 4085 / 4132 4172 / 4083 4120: 2.8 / 11.6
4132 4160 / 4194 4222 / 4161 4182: -0.4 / 11.3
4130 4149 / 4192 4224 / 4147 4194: -0.3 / 11.3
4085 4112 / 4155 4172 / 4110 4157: -1.9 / 10.9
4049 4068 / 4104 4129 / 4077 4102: 0.6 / 11.4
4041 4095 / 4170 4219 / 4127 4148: 0.5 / 11.6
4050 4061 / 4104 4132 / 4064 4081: 0.0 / 11.6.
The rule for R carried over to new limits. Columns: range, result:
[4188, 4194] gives 11.4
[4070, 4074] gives 11.4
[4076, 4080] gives 11.8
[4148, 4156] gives 11.3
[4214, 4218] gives 11.4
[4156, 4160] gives 10.9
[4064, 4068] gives 11.6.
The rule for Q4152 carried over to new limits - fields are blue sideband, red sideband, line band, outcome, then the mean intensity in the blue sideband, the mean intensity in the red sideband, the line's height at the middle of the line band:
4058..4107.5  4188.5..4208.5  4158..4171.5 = -0.1 angstrom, 11.1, 11.4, 11.3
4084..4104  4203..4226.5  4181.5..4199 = -0.5 angstrom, 10.6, 11.3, 11.2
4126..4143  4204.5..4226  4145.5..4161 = 0.1 angstrom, 11.3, 11.3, 11.3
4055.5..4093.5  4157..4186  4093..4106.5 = 2.4 angstrom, 11.7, 11.4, 11.6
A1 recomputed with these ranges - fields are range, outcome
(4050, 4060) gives 11.9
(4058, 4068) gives 11.7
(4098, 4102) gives 8.89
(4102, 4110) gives 9.51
